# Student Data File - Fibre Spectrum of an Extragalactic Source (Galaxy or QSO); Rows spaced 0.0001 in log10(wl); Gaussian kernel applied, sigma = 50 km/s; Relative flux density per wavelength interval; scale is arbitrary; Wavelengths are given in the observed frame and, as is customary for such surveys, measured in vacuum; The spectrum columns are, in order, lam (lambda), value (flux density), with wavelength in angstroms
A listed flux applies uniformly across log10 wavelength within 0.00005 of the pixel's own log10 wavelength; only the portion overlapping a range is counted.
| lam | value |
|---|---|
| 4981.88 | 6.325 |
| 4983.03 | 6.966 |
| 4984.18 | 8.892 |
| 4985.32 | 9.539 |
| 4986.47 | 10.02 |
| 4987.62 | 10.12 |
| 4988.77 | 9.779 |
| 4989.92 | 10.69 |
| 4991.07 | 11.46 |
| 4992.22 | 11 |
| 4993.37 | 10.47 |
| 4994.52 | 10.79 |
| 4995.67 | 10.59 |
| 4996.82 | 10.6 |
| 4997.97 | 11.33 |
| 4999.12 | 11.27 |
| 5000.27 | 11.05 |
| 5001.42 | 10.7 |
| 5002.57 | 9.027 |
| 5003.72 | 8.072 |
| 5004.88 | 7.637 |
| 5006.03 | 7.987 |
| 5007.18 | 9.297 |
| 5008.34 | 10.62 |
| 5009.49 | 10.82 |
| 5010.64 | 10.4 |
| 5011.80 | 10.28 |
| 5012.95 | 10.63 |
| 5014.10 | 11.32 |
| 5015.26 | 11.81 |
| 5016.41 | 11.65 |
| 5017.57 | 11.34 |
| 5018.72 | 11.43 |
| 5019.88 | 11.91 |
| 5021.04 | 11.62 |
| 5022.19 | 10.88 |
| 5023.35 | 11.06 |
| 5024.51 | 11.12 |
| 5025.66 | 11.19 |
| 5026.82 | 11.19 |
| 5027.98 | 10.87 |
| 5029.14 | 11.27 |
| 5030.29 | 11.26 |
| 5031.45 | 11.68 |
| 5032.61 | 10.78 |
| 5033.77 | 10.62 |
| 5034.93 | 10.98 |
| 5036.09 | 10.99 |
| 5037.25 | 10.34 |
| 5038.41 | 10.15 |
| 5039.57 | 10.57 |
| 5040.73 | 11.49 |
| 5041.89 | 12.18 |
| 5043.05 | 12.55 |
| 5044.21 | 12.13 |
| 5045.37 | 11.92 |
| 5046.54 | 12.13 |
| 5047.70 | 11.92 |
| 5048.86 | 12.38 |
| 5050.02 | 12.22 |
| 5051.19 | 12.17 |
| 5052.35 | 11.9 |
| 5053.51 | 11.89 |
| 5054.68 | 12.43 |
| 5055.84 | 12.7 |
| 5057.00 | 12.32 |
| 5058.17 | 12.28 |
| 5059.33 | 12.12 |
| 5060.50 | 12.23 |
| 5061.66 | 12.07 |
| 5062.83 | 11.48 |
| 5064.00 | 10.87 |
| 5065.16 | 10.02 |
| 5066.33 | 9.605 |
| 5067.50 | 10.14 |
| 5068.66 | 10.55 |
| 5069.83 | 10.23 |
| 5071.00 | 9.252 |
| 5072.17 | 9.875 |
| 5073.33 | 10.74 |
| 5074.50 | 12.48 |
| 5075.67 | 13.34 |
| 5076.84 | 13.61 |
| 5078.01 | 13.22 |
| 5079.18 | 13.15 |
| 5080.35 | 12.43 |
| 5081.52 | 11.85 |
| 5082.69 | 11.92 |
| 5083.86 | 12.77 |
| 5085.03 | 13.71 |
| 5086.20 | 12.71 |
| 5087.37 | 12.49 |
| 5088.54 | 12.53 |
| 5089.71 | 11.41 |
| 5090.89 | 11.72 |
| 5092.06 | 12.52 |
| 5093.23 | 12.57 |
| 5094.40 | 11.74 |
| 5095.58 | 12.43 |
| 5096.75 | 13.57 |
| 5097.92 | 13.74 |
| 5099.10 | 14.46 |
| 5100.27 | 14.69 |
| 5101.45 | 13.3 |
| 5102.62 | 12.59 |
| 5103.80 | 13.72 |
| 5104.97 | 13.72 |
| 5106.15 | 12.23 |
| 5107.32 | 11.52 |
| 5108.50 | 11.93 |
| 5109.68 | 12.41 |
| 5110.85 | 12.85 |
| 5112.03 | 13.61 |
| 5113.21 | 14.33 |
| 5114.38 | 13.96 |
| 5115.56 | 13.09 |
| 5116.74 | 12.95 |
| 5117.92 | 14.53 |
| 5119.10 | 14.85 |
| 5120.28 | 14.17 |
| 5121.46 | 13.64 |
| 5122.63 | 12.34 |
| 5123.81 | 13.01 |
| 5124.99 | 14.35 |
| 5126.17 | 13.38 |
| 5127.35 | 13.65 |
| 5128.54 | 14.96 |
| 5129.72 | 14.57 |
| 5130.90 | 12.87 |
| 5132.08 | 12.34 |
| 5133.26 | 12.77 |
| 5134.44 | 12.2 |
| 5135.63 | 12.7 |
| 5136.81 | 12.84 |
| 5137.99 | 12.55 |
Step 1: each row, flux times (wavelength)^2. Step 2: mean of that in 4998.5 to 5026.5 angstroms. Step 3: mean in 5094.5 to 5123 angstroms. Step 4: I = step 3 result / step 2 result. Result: 1.31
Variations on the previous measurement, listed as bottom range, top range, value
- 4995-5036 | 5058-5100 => 1.15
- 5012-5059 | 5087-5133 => 1.18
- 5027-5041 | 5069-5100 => 1.15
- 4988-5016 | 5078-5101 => 1.28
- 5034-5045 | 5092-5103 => 1.20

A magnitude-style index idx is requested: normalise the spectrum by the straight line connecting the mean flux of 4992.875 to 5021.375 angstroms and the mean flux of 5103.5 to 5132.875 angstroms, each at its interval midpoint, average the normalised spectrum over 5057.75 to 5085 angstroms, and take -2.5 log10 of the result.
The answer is 0.05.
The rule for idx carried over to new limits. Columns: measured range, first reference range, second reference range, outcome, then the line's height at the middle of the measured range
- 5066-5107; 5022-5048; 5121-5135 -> 0.01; 12.4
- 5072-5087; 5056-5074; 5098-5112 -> -0.07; 11.7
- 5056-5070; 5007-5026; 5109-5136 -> 0.08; 12.1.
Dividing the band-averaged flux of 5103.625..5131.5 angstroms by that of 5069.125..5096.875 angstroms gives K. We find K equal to 1.1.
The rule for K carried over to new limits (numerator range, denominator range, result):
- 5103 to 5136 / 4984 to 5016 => 1.30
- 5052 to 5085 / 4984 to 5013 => 1.16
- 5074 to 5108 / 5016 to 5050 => 1.13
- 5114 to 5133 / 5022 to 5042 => 1.24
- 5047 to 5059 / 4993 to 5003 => 1.14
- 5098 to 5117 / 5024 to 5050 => 1.16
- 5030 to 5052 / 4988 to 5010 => 1.13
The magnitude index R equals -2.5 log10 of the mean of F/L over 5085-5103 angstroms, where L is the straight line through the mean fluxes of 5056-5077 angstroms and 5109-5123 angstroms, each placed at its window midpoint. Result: -0.03 mag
